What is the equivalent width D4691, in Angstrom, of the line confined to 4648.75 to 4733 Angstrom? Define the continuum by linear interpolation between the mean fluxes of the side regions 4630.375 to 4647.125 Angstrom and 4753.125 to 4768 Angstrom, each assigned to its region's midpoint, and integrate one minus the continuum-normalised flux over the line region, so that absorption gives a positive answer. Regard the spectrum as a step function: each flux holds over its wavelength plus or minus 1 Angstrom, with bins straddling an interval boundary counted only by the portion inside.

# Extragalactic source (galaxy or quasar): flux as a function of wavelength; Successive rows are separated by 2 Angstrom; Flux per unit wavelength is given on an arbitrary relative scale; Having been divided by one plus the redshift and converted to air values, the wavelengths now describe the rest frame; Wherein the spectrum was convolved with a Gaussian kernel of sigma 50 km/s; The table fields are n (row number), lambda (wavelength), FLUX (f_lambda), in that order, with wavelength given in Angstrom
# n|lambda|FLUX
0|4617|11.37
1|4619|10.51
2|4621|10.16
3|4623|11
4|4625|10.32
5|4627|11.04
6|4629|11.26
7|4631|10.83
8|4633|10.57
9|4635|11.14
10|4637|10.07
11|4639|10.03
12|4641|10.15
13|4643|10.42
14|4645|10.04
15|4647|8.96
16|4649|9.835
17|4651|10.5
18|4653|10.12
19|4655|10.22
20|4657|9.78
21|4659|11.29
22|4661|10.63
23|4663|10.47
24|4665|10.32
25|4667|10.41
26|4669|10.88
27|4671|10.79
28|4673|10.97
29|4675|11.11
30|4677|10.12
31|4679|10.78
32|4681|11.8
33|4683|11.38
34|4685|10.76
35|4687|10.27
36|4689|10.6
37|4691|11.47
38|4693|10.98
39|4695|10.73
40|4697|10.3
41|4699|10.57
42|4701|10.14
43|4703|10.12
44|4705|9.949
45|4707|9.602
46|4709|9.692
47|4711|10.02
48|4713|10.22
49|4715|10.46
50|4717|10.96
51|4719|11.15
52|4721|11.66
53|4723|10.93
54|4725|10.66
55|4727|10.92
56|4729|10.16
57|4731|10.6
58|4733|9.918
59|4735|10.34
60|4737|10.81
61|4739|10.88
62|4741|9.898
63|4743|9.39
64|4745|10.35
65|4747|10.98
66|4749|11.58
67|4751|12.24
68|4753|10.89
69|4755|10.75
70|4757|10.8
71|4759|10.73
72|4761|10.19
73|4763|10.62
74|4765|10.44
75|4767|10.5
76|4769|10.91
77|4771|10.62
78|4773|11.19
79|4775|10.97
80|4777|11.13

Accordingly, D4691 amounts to -1.2 Angstrom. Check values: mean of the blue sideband 10.3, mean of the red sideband 10.6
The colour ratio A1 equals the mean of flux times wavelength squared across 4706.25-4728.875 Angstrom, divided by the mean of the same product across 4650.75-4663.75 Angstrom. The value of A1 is 1.04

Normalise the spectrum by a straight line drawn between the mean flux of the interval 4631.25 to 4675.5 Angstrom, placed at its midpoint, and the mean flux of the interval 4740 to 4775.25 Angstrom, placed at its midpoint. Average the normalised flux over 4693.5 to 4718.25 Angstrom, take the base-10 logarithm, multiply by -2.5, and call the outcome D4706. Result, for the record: 0.03 mag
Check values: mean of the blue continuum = 10.4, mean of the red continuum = 10.7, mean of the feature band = 10.3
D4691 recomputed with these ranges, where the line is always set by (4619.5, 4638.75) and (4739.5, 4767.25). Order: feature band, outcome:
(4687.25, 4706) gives 0.3 Angstrom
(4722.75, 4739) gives 0.2 Angstrom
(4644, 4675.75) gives 0.9 Angstrom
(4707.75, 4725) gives 0.1 Angstrom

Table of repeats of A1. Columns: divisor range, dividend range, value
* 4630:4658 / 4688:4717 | 1.04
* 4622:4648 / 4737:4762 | 1.08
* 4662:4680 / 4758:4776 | 1.05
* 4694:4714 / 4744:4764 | 1.10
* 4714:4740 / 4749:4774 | 1.03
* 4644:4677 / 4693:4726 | 1.03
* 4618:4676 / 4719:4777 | 1.07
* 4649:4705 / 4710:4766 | 1.03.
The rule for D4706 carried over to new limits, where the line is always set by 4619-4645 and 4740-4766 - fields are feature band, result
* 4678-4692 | -0.04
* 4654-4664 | 0.01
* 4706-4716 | 0.07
